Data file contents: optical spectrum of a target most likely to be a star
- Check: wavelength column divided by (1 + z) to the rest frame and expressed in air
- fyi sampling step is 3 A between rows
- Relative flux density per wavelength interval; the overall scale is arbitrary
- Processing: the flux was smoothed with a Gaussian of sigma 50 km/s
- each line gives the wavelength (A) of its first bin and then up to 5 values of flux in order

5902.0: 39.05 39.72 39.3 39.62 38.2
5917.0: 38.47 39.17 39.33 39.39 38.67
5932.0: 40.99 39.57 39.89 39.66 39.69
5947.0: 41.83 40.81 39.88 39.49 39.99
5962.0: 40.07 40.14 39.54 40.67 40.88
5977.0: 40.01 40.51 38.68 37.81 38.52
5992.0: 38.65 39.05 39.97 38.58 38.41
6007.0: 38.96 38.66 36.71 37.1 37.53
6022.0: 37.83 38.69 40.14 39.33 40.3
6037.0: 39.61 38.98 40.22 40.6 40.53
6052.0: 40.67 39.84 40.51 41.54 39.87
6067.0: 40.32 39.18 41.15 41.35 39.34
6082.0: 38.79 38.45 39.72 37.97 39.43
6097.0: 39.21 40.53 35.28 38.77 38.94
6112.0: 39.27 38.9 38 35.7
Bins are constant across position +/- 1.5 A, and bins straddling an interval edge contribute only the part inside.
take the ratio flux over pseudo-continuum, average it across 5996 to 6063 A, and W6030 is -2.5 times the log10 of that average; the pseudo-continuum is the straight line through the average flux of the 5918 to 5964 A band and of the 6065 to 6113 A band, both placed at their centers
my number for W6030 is 0.01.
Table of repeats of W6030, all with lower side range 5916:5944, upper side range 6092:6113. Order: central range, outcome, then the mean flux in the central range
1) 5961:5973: -0.022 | 40.1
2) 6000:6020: 0.033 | 38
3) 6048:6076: -0.042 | 40.4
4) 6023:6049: -0.020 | 39.7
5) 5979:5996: 0.012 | 38.8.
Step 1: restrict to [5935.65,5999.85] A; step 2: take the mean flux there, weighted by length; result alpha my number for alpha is 39.8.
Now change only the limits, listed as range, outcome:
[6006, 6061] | 39.3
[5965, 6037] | 39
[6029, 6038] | 39.8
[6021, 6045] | 39.4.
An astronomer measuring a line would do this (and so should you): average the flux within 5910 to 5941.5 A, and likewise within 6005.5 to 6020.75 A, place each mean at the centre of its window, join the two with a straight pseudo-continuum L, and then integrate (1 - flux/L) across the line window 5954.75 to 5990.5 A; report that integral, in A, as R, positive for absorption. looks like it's -1.10 A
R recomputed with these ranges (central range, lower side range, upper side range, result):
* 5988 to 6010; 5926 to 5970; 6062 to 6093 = 0.55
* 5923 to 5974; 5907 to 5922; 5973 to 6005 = -1.26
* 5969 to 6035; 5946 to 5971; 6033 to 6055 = 1.99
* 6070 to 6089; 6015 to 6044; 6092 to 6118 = -0.46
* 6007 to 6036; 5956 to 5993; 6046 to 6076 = 1.13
